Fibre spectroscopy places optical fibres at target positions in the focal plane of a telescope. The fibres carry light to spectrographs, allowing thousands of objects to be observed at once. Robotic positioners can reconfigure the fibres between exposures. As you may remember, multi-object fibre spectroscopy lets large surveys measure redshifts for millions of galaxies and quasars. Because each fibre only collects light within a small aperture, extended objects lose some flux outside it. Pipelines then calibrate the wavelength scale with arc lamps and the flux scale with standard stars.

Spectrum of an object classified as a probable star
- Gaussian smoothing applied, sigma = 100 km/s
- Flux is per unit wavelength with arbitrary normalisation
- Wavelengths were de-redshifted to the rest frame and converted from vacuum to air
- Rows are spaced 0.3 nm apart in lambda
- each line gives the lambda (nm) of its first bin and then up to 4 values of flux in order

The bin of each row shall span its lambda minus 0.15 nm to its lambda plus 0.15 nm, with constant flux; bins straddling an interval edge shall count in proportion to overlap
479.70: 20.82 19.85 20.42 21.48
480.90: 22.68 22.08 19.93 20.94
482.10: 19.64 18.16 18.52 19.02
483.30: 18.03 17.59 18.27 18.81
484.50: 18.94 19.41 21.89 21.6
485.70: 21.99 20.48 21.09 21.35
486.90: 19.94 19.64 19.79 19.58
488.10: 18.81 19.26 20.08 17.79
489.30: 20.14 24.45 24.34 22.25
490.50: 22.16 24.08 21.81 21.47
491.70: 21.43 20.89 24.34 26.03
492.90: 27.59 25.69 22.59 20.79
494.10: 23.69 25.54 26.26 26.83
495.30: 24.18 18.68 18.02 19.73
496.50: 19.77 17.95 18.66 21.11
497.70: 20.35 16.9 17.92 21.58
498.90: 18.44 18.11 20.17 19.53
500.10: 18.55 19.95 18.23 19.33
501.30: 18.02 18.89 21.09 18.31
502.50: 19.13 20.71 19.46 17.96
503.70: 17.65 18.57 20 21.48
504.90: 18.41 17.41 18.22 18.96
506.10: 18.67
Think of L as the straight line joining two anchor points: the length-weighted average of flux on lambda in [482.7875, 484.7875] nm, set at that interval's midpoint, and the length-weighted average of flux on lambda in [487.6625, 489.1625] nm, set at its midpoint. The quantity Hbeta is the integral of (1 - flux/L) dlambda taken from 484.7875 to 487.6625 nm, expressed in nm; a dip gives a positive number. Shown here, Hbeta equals -0.298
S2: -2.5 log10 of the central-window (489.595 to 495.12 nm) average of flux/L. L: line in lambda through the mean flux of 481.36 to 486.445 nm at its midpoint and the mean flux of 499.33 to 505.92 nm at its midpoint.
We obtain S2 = -0.220 mag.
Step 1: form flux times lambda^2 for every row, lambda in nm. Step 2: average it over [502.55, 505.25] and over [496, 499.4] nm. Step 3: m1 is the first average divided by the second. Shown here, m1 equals 1.0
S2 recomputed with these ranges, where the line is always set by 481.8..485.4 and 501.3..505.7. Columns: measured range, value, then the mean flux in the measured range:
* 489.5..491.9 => -0.186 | 22.7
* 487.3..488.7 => -0.019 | 19.4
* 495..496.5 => -0.093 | 20.8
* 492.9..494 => -0.234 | 23.7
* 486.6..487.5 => -0.052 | 20.1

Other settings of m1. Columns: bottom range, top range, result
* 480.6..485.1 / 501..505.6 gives 1.06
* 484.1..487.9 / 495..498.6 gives 1.01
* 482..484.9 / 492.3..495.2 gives 1.40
